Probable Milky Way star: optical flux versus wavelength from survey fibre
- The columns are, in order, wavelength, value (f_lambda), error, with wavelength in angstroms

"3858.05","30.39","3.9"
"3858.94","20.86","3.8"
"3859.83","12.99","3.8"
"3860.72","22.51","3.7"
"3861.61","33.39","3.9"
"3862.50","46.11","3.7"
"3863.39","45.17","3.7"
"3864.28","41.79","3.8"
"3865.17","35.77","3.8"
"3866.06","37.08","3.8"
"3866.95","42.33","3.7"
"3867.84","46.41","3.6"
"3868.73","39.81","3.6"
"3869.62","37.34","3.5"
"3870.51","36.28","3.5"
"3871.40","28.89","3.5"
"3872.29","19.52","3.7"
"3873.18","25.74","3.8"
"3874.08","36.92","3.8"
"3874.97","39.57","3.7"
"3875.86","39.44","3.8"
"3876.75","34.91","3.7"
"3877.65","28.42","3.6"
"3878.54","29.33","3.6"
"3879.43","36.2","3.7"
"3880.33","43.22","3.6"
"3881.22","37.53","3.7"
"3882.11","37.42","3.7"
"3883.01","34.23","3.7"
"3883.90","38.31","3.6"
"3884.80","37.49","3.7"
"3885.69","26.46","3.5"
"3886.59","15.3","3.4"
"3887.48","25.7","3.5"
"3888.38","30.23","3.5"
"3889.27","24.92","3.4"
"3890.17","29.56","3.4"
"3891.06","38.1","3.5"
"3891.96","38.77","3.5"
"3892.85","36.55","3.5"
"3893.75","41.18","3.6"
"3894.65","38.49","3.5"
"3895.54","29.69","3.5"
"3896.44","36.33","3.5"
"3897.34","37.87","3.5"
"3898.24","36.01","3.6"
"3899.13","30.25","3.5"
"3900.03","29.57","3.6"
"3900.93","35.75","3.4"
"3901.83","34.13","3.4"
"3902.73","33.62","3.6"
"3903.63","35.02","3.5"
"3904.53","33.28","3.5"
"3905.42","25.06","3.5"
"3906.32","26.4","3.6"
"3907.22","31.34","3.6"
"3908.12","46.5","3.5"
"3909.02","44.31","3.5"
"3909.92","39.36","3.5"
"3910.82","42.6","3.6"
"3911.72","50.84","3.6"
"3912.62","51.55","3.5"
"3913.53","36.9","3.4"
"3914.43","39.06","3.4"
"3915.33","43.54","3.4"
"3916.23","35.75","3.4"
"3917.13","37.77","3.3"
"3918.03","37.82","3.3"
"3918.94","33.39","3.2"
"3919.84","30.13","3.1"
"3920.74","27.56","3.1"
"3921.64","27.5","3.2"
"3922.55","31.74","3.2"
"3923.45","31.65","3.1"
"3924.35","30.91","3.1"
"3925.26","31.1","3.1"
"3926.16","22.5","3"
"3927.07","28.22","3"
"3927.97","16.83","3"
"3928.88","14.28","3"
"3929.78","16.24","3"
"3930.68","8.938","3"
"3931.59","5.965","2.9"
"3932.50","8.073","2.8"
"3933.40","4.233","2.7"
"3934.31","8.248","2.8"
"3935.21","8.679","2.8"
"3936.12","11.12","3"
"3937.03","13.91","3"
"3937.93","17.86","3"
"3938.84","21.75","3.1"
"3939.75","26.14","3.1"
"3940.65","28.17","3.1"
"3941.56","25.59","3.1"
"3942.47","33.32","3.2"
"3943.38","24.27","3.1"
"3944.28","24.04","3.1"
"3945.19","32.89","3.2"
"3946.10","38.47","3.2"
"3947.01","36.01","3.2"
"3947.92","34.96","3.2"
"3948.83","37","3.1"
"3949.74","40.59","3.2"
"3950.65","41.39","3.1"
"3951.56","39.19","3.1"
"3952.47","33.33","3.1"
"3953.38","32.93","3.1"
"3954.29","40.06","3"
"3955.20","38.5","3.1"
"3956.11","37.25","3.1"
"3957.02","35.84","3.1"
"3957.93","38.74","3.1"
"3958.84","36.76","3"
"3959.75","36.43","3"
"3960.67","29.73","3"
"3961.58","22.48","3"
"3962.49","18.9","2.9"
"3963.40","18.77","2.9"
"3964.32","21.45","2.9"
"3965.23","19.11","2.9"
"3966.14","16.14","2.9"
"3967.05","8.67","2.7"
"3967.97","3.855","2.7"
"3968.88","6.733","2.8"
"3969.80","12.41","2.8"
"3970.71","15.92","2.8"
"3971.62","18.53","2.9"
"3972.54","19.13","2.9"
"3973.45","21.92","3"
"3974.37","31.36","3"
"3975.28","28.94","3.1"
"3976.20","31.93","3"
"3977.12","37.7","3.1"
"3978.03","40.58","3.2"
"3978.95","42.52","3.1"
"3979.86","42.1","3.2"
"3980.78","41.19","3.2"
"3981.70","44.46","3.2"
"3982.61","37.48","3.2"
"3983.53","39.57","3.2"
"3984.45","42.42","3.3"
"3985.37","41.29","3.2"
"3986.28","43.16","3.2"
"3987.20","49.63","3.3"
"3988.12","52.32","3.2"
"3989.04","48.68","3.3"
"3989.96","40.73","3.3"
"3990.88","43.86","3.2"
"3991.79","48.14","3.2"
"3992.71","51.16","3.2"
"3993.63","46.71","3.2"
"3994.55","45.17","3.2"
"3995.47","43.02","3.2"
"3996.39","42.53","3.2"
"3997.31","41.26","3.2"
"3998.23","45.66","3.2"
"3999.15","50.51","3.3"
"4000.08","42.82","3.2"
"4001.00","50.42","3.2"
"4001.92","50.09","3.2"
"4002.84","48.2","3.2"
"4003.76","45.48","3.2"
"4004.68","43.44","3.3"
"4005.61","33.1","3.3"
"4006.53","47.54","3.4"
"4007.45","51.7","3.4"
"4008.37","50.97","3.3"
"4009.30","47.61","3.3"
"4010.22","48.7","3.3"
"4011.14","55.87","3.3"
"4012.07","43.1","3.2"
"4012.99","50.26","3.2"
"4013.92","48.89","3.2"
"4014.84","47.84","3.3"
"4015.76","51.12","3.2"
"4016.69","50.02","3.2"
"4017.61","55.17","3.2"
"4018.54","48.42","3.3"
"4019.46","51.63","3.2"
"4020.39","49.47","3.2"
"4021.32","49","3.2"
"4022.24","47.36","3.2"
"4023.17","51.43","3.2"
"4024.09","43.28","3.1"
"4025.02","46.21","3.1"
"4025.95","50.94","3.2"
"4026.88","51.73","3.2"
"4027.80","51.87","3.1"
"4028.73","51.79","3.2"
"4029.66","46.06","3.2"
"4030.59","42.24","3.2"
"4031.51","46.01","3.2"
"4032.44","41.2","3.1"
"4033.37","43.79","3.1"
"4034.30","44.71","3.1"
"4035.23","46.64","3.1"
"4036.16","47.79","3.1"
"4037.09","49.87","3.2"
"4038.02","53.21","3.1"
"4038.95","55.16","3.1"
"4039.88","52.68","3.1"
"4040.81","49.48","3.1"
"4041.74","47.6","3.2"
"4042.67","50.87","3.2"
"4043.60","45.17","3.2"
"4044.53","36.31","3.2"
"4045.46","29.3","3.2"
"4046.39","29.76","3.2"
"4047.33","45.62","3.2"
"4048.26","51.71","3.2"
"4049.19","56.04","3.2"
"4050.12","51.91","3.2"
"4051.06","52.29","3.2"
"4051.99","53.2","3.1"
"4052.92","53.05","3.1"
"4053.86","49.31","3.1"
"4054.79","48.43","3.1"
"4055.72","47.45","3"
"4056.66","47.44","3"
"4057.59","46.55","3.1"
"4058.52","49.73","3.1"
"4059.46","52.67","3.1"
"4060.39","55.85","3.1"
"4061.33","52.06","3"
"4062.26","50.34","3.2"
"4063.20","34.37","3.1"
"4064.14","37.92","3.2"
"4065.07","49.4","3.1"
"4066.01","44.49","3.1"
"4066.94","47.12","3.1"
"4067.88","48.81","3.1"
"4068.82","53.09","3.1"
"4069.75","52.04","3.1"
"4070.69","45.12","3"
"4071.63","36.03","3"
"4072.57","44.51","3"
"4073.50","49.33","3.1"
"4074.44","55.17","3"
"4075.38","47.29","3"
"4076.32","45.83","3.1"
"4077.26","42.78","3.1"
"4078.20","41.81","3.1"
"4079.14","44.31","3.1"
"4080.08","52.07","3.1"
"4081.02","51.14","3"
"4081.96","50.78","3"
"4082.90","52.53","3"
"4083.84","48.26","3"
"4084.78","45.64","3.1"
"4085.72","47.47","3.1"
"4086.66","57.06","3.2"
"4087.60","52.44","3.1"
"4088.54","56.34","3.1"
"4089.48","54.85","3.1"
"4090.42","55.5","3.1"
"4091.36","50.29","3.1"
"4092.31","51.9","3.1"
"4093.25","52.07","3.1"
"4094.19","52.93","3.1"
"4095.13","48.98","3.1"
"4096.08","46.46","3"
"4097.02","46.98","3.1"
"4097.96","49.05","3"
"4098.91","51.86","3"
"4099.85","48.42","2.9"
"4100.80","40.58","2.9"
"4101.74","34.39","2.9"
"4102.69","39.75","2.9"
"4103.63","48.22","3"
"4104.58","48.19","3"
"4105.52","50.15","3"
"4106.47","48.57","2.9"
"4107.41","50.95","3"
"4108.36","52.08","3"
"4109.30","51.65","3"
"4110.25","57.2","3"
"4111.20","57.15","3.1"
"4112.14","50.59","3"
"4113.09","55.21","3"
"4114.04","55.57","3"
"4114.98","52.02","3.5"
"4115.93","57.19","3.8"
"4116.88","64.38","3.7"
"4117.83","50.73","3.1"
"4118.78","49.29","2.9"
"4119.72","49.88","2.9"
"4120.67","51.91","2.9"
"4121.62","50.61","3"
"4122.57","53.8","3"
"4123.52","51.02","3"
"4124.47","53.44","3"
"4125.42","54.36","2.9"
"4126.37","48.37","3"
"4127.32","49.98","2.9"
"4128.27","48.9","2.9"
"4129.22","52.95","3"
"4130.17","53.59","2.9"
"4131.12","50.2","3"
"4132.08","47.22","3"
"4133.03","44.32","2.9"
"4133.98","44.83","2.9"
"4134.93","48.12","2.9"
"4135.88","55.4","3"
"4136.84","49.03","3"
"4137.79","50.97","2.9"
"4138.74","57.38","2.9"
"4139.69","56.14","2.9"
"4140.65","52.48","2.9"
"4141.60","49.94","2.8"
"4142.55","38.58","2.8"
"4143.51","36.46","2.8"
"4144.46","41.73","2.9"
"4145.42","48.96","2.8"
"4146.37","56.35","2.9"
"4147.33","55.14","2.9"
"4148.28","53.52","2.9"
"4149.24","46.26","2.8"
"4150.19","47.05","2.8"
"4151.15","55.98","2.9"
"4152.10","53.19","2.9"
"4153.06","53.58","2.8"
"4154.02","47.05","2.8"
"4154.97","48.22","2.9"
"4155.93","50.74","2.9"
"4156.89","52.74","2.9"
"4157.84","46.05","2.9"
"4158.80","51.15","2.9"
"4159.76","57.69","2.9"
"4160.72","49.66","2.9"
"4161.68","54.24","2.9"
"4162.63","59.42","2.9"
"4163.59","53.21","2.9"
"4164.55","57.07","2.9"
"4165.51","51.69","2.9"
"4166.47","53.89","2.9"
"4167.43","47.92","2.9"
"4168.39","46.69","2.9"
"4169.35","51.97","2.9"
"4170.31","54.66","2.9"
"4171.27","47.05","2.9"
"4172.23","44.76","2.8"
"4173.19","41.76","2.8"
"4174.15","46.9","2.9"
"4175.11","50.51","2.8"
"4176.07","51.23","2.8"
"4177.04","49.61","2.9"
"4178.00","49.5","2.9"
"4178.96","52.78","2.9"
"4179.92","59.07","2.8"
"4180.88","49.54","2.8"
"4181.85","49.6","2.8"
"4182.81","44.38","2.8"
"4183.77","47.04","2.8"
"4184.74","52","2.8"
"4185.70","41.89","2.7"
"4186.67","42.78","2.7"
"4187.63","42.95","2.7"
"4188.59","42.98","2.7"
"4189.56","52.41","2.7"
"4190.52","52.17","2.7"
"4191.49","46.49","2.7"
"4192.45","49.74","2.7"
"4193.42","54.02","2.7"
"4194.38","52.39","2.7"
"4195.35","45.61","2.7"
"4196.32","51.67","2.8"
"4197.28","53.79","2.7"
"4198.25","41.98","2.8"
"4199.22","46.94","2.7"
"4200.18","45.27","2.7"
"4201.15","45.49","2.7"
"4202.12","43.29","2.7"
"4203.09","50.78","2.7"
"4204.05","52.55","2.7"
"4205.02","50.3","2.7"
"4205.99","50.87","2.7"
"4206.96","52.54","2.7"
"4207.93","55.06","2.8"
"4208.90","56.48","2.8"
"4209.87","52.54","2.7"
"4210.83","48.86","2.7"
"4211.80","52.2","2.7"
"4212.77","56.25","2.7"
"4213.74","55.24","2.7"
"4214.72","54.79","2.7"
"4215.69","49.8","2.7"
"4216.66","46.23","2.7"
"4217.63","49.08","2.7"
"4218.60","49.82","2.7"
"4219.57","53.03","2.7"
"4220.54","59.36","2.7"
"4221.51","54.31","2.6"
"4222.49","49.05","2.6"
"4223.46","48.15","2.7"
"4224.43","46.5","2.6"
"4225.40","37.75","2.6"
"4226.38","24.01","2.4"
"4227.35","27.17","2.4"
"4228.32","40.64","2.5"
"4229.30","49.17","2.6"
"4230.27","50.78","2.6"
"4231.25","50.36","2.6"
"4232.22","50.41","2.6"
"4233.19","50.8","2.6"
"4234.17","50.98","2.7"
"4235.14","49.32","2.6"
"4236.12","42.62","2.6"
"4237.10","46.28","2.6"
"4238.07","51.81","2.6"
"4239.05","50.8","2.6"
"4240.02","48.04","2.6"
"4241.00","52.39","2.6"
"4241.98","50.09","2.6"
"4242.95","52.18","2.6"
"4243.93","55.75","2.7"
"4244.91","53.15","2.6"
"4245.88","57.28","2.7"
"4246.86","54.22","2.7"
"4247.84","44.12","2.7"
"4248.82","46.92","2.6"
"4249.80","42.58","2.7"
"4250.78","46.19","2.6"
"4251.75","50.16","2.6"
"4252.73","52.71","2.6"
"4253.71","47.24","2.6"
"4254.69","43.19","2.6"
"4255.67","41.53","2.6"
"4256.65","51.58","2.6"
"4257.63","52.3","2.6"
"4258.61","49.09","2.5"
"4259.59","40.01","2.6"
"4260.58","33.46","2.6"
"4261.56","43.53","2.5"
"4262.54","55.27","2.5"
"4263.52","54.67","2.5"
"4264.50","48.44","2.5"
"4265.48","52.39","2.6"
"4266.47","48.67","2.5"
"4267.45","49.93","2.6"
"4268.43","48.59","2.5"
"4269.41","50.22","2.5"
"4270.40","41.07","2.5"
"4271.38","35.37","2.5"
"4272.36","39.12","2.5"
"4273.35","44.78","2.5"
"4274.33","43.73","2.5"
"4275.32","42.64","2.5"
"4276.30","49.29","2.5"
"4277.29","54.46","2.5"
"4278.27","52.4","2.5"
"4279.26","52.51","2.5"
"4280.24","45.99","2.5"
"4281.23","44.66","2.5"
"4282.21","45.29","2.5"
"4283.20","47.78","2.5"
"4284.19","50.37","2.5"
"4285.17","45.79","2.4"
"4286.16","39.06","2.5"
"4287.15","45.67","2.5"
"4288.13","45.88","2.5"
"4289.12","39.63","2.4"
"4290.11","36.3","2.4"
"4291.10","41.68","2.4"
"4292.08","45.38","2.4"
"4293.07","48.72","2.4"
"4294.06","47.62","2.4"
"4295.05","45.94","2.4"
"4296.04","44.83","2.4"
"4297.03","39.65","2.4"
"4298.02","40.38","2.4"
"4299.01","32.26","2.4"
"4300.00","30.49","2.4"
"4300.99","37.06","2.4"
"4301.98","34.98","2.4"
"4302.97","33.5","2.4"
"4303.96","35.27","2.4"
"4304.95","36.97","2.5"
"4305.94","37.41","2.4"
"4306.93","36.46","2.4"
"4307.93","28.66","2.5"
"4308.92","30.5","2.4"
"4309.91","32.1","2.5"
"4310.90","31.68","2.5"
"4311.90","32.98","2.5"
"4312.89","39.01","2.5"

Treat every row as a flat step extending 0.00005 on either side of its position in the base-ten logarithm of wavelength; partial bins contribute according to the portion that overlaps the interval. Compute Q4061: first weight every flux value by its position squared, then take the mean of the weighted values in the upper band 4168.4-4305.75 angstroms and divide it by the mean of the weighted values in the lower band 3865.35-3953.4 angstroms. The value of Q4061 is 1.77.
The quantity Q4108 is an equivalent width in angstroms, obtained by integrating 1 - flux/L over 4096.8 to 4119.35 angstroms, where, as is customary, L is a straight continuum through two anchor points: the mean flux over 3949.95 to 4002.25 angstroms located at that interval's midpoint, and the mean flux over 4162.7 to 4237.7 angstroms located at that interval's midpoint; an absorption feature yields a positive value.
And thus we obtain -3.7 angstroms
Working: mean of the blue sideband 35.1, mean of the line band 50.5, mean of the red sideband 49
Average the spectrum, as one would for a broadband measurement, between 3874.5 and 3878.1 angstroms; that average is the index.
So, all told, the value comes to 35.6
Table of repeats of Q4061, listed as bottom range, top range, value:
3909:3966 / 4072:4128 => 1.89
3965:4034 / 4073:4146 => 1.27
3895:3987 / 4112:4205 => 1.88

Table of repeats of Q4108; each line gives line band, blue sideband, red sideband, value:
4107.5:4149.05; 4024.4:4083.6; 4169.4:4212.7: -2.4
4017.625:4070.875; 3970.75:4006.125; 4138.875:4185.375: -4.8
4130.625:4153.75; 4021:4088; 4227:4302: -1.2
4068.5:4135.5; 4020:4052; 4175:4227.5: -2.7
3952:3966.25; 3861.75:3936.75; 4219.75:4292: 1.8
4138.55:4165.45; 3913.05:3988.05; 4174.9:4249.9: -4.0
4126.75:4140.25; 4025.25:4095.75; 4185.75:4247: -0.5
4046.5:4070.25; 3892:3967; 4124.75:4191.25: -4.4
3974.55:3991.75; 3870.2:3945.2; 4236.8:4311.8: -4.4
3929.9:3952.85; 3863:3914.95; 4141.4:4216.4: 8.5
